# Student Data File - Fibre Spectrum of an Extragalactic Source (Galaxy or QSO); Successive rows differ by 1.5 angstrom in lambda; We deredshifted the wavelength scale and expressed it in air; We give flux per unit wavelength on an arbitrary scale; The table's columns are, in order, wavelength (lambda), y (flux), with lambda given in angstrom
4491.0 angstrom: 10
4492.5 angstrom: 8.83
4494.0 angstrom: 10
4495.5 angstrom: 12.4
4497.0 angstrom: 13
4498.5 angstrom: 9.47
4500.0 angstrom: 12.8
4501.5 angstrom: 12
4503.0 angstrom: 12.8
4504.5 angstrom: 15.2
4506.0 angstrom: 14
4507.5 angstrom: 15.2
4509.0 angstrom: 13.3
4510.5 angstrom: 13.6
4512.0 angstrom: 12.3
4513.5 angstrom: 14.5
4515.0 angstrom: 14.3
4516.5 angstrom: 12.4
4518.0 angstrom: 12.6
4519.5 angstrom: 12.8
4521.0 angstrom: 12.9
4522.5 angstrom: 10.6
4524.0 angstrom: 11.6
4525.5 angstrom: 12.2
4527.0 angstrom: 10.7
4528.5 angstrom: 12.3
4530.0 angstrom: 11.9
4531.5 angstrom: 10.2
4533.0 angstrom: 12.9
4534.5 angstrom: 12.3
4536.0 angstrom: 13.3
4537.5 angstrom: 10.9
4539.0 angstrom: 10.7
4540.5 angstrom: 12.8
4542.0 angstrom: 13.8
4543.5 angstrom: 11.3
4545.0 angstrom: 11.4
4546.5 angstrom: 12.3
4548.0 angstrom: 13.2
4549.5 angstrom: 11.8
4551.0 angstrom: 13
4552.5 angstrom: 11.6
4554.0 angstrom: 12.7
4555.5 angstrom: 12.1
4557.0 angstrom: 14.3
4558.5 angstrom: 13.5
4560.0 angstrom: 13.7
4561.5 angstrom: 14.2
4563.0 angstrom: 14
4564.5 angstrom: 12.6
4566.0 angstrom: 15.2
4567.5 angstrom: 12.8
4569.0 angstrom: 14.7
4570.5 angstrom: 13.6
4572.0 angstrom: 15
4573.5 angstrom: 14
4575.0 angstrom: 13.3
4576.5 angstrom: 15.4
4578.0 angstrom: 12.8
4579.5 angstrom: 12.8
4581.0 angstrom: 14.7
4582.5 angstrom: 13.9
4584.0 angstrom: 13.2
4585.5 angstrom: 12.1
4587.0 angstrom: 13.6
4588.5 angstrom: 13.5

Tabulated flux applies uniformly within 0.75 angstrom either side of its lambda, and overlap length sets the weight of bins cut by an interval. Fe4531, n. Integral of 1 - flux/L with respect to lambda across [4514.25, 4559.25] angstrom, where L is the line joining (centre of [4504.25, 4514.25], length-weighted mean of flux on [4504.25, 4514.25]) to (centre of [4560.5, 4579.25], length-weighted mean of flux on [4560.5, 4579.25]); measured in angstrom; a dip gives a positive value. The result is 5.4 angstrom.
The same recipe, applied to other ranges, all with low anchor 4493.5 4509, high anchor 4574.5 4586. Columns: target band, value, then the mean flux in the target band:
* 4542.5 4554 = 0.93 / 12.2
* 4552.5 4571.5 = -0.25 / 13.6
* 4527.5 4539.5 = 1.17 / 11.8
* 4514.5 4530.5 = 0.98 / 12.2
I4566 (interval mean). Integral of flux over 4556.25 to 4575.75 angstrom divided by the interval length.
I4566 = 13.9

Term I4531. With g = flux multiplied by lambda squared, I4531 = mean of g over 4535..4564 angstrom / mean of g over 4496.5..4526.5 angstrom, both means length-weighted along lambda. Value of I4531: 1.0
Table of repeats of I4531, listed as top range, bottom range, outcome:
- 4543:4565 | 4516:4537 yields 1.08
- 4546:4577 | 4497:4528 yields 1.08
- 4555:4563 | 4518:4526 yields 1.15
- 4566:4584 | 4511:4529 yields 1.15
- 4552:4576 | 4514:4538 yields 1.14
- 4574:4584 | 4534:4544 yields 1.15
